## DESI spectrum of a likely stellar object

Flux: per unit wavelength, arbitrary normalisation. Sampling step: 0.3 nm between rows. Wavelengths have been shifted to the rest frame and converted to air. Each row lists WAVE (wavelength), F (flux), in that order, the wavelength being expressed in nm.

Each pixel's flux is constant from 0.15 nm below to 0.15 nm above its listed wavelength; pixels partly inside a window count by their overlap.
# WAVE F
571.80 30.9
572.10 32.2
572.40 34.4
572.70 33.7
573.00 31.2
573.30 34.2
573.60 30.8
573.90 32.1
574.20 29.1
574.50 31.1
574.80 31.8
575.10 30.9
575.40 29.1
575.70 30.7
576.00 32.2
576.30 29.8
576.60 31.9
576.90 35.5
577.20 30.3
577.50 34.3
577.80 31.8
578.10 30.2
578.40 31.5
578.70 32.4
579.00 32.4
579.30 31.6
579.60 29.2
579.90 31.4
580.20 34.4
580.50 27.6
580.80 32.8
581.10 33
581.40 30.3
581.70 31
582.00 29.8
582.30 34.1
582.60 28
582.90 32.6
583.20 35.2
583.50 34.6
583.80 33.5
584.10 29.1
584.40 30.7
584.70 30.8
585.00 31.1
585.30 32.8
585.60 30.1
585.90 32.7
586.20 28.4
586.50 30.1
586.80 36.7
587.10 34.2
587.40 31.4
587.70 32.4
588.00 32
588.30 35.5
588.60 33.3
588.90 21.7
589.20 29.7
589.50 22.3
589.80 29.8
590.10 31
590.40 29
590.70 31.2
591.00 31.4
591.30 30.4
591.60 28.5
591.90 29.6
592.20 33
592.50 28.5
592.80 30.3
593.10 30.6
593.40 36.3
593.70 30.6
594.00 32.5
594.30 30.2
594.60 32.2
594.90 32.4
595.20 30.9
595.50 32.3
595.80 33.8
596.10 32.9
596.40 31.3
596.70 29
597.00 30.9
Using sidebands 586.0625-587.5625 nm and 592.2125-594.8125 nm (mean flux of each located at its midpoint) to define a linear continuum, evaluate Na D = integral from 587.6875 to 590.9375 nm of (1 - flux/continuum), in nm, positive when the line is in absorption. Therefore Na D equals 0.22 nm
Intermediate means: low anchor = 32.2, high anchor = 31.5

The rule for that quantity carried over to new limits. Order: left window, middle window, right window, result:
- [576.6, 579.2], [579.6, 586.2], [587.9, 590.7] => -0.118 nm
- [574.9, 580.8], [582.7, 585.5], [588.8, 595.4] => -0.113 nm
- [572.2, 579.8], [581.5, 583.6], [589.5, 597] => -0.045 nm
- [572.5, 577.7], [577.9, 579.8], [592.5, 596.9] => 0.028 nm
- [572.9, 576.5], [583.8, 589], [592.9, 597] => 0.005 nm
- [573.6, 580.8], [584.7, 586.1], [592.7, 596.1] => 0.011 nm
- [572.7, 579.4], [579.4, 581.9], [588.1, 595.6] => 0.009 nm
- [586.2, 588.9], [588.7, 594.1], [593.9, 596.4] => 0.400 nm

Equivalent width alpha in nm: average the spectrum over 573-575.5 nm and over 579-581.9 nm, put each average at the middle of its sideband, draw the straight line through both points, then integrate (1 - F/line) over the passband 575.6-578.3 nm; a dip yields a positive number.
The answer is -0.055 nm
